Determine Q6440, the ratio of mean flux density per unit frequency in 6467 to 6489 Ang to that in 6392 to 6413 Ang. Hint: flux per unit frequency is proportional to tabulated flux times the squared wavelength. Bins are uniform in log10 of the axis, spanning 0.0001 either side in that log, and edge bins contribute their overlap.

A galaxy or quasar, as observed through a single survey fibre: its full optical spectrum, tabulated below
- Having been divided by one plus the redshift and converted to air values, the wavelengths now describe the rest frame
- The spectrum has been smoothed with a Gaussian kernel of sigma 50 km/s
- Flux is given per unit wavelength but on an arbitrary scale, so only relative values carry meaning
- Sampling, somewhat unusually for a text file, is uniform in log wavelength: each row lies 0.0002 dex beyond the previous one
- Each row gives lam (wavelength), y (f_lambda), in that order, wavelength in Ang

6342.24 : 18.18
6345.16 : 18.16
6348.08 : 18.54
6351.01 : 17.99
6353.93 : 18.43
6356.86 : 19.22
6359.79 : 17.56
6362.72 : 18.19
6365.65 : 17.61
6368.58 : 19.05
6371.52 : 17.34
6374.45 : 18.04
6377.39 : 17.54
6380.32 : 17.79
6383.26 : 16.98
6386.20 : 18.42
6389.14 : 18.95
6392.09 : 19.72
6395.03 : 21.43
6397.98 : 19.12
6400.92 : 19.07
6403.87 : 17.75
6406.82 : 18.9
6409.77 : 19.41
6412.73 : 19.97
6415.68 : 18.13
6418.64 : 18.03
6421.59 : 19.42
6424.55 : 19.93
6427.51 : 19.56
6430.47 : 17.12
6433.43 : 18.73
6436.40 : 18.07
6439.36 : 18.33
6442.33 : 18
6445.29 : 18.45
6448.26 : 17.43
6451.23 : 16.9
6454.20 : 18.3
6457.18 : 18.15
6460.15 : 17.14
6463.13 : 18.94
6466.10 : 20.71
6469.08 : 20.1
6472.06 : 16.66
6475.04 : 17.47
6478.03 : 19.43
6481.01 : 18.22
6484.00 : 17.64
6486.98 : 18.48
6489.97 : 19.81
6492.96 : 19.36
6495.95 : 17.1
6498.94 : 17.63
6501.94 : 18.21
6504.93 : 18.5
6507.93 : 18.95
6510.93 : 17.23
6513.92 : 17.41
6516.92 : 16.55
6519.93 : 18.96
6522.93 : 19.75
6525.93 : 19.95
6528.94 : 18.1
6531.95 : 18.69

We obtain 0.97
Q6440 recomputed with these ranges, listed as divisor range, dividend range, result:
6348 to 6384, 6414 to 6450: 1.04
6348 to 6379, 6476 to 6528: 1.06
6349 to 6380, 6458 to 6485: 1.06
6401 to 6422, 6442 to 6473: 0.99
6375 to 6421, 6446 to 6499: 1.00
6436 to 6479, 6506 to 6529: 1.03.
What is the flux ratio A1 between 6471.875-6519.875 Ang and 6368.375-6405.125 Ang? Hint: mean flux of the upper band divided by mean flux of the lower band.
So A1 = 0.98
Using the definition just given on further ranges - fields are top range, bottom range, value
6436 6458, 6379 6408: 0.95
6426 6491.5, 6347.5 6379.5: 1.01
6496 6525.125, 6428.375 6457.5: 1.01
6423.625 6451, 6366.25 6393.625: 1.01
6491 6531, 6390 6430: 0.95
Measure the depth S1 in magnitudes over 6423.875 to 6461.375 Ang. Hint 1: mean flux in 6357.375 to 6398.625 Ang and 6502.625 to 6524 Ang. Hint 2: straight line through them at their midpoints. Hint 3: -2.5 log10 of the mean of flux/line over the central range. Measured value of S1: 0.010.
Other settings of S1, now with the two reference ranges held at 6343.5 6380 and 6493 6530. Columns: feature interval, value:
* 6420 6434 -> -0.05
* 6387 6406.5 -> -0.07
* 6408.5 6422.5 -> -0.05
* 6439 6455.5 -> 0.02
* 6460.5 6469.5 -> -0.08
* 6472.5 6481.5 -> 0.00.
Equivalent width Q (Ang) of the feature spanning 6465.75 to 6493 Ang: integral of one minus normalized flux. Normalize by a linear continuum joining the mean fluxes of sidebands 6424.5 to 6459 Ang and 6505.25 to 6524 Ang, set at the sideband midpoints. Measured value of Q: -0.8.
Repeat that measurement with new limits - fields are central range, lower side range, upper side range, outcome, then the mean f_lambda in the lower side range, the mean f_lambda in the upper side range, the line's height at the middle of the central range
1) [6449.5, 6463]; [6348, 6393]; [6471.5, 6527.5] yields 0.4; 18.2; 18.3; 18.3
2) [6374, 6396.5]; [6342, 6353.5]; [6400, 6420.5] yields -0.1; 18.2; 18.8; 18.6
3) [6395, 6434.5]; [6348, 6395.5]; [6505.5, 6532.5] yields -1.3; 18.3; 18.4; 18.3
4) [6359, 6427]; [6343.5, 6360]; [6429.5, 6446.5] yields -1.4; 18.4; 18.1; 18.3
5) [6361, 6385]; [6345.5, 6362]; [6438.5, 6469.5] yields 0.7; 18.3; 18.4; 18.3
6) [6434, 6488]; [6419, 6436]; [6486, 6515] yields 0.9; 18.8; 18.3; 18.6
